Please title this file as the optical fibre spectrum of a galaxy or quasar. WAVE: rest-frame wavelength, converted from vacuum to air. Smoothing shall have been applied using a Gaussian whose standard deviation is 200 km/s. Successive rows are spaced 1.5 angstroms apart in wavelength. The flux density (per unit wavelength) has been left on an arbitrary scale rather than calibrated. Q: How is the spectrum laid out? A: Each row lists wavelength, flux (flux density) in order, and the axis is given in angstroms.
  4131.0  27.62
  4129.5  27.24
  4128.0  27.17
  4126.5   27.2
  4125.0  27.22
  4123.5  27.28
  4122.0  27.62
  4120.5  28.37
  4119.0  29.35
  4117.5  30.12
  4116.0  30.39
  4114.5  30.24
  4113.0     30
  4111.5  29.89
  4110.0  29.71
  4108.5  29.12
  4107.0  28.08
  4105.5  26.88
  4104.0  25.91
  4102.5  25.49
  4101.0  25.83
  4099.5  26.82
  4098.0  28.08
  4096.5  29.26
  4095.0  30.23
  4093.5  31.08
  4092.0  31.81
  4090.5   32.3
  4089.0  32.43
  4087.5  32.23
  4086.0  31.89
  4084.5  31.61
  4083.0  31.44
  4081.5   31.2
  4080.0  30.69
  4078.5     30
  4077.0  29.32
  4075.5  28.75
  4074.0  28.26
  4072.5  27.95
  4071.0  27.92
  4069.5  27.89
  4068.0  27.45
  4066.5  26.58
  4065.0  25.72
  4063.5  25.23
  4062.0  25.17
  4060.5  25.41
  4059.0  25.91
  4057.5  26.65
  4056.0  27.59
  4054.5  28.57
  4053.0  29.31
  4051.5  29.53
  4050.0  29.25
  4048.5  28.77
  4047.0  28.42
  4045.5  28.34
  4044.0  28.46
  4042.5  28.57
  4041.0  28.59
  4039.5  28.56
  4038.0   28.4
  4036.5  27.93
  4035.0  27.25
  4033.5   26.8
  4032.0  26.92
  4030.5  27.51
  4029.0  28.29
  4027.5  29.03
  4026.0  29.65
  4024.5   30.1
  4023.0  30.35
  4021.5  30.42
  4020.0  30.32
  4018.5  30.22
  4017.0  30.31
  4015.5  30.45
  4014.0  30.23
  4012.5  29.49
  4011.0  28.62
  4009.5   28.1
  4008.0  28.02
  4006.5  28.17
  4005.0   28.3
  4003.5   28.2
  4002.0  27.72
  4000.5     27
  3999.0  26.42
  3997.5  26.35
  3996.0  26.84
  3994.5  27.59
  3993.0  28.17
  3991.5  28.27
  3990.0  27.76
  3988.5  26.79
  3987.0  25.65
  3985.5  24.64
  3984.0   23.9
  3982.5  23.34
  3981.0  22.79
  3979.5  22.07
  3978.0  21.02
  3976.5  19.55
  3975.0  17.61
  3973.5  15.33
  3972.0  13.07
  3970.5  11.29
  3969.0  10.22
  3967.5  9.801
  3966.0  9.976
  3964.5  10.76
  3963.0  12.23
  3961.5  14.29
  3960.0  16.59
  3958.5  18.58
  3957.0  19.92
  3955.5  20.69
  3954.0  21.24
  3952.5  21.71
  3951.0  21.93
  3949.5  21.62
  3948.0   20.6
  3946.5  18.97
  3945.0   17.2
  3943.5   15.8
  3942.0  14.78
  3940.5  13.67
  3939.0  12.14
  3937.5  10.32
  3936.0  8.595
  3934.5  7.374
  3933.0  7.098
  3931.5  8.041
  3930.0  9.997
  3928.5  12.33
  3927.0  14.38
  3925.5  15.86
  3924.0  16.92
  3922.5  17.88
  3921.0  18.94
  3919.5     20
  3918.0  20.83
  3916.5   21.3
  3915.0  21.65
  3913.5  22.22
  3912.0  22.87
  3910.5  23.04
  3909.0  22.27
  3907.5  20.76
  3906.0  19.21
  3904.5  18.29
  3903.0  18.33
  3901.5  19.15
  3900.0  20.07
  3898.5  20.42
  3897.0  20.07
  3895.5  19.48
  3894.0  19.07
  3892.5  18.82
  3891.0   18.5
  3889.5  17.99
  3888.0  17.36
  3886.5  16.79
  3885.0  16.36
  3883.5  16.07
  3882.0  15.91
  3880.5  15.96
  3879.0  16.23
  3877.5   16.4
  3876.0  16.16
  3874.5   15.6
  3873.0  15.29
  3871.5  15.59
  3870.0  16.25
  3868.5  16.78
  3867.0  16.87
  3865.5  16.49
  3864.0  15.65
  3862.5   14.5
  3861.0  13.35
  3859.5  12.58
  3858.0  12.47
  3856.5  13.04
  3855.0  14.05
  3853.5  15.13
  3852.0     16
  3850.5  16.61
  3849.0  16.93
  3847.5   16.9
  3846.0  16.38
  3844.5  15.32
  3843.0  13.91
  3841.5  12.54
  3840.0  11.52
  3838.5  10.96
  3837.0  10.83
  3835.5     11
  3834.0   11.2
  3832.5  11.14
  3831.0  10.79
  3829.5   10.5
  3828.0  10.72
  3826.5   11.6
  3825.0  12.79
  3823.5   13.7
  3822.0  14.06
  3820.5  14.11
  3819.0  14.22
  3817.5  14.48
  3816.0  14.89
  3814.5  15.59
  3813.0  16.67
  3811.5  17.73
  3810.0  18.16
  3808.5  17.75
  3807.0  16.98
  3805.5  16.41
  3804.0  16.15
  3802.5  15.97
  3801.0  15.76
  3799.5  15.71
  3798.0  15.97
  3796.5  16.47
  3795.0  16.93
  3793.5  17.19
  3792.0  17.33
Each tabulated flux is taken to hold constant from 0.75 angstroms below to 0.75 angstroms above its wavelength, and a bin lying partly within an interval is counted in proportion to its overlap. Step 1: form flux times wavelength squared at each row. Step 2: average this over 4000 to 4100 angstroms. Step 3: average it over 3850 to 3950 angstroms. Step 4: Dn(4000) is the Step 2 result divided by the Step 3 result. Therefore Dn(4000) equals 1.88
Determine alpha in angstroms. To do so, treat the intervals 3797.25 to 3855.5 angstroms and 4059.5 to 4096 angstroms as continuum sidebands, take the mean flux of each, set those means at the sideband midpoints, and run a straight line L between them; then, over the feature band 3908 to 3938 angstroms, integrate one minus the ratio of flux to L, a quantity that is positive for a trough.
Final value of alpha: 5.6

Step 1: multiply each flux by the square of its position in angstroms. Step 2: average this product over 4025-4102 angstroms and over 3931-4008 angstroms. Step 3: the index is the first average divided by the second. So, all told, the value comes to 1.54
